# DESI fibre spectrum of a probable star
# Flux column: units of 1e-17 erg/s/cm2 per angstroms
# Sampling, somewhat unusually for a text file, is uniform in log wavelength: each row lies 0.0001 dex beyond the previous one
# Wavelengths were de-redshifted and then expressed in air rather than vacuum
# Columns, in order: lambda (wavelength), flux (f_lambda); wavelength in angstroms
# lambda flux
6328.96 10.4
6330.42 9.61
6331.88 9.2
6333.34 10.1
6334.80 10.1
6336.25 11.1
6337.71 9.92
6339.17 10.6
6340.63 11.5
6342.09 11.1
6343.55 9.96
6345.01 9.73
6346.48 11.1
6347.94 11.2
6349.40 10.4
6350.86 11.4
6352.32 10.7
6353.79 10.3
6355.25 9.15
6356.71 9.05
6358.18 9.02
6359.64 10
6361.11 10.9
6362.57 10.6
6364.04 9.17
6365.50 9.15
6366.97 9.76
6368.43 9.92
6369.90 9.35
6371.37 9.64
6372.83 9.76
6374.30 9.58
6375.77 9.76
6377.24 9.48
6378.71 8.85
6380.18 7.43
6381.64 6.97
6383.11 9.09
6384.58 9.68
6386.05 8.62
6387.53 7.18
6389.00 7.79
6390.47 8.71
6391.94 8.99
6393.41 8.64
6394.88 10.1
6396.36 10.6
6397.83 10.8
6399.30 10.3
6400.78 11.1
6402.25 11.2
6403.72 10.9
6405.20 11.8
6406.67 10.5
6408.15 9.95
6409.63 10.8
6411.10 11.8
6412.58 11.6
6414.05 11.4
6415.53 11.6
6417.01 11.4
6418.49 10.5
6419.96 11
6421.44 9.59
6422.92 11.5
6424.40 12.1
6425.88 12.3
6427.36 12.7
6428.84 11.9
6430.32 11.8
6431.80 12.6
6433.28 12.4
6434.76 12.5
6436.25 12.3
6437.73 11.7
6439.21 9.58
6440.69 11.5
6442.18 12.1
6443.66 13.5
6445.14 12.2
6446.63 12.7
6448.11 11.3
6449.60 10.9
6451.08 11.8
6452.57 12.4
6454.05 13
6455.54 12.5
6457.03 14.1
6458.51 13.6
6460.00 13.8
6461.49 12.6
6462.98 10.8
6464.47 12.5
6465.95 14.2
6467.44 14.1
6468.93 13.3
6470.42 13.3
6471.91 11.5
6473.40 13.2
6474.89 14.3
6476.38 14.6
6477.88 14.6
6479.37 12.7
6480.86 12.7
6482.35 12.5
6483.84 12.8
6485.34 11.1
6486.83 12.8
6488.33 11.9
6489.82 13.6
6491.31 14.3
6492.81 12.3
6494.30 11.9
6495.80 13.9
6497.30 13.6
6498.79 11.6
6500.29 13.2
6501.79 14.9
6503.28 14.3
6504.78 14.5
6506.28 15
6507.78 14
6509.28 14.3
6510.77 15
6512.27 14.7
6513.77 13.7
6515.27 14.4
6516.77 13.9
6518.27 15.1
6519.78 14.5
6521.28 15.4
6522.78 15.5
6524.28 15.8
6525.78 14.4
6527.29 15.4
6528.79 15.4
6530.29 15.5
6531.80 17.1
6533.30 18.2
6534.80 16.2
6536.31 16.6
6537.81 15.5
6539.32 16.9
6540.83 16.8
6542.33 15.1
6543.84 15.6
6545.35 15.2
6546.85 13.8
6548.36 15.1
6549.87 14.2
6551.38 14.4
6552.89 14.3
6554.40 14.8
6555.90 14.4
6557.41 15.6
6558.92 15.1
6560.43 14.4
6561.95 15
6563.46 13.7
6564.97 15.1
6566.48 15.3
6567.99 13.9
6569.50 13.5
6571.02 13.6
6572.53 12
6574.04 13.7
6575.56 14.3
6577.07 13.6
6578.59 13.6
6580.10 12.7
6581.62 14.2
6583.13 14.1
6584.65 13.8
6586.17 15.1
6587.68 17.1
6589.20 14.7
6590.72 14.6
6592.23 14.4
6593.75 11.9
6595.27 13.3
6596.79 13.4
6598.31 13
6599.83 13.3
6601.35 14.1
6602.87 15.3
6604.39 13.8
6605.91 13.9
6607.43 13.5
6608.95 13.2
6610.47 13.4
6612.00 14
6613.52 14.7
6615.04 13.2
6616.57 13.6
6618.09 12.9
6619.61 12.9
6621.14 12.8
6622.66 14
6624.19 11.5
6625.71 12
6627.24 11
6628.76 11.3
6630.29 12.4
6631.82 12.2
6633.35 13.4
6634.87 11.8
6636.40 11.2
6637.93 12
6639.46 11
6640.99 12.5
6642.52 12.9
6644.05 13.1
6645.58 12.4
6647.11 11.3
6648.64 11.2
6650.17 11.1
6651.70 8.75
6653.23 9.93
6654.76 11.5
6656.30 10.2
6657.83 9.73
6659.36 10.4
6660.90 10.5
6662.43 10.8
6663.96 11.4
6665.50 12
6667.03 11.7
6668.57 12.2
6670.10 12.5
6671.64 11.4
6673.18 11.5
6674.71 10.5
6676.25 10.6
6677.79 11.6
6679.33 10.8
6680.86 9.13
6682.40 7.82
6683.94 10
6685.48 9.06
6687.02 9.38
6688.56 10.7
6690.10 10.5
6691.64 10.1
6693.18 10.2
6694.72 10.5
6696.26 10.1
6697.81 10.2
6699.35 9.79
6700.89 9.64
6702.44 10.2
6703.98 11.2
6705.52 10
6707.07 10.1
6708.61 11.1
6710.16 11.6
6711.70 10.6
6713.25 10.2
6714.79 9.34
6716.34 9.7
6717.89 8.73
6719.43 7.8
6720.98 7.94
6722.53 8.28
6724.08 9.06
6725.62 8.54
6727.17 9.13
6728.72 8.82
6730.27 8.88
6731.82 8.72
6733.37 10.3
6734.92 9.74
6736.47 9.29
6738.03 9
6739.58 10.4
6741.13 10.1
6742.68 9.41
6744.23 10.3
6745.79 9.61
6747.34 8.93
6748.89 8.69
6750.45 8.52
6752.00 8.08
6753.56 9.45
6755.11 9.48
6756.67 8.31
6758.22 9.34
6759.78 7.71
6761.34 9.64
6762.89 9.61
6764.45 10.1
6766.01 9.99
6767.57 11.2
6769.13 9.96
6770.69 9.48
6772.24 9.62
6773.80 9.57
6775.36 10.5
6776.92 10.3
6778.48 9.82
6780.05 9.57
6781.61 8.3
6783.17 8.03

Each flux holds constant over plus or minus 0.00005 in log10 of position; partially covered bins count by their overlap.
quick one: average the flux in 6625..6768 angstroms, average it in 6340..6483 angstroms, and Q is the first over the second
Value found 0.9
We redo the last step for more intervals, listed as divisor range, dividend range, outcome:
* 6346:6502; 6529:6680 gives 1.17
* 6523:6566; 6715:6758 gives 0.59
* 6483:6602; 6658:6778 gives 0.69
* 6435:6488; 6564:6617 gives 1.10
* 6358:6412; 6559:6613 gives 1.44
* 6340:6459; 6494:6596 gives 1.37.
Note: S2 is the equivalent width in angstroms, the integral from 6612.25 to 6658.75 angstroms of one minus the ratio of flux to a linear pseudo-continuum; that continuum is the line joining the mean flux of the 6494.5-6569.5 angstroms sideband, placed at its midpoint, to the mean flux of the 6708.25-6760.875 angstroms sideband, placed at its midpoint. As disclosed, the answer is 0.2 angstroms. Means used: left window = 14.9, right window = 9.25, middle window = 12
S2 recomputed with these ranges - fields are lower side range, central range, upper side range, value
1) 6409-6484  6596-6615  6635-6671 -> -3.7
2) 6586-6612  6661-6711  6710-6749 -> 1.4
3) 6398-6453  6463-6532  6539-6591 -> -4.0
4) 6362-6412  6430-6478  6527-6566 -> -2.3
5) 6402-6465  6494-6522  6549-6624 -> -2.7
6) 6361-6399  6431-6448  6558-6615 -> -2.3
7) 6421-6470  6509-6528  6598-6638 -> -3.3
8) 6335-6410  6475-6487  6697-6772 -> -4.1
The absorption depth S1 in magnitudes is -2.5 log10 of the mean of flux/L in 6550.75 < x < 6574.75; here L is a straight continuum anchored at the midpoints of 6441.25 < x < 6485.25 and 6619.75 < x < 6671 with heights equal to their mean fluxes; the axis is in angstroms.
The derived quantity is -0.18 mag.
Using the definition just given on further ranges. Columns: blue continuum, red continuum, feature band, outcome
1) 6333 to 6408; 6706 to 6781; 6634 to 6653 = -0.21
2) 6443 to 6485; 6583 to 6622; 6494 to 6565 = -0.12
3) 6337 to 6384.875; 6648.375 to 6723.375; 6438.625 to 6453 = -0.19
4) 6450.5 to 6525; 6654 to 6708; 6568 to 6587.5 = -0.14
